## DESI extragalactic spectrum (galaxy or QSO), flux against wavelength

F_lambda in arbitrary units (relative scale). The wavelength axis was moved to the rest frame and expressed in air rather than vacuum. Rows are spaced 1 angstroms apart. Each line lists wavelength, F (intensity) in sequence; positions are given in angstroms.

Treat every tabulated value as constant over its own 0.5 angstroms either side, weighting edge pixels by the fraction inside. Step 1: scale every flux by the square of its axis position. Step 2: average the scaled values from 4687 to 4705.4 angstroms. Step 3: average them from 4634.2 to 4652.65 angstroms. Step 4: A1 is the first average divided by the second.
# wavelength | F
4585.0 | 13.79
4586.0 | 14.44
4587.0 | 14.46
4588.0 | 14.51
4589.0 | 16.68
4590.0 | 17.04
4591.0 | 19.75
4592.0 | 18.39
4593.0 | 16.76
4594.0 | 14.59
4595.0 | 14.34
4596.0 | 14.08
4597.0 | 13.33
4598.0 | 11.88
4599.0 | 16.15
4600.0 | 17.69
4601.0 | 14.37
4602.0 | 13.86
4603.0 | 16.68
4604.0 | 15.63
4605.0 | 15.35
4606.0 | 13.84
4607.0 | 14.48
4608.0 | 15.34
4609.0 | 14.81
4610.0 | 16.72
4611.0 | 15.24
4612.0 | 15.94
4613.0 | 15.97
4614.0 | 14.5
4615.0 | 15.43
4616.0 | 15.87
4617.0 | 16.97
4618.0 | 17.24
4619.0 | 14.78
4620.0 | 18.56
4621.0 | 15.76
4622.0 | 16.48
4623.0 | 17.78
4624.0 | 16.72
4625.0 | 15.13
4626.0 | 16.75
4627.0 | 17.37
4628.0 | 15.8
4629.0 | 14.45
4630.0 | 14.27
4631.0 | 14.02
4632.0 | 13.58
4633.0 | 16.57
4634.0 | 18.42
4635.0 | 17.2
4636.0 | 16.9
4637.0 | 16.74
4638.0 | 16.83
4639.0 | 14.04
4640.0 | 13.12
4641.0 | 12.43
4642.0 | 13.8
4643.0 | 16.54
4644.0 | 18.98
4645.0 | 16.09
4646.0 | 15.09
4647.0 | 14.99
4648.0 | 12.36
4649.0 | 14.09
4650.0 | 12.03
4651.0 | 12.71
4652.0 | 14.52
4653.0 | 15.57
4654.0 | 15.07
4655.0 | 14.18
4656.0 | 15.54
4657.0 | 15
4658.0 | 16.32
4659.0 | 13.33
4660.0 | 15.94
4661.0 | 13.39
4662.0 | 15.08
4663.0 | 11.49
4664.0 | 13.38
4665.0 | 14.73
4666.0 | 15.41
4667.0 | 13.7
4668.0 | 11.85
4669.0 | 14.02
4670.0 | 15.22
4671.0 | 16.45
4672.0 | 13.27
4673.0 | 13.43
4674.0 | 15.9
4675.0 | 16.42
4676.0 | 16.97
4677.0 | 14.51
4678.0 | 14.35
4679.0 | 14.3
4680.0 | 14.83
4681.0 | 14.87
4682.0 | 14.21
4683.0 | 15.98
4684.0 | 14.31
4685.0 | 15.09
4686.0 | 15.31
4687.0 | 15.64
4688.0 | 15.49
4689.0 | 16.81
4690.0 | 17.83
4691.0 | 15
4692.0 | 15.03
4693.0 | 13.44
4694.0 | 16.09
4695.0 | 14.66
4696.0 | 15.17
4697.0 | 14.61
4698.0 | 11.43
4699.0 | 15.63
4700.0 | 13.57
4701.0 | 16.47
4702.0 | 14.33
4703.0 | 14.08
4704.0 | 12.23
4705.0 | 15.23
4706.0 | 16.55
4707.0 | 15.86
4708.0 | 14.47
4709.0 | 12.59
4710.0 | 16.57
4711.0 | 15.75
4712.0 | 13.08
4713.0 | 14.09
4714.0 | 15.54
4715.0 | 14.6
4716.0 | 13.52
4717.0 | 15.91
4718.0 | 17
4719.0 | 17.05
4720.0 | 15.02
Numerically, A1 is 1.0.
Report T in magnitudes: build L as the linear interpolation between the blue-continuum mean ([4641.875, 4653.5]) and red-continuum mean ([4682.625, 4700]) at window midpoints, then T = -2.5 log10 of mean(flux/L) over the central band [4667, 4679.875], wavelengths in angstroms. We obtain 0.02 mag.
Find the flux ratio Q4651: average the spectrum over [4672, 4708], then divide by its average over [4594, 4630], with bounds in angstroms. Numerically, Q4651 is 1.0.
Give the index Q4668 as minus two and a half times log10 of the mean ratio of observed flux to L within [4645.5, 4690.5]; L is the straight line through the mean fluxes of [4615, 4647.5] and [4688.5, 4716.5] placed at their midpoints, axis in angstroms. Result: 0.05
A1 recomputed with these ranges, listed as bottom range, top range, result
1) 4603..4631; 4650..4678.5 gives 0.94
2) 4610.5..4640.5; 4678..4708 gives 0.96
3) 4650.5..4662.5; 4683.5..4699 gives 1.04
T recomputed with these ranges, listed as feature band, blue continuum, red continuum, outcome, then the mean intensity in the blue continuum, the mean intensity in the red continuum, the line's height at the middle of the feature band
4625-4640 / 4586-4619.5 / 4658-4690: -0.04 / 15.5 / 14.8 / 15.2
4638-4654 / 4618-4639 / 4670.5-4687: 0.09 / 16.2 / 15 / 15.8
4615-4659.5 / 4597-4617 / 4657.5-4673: -0.05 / 15.2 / 14.2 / 14.7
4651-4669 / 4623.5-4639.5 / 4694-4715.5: 0.08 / 15.9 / 14.6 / 15.4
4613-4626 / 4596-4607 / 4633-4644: -0.07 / 14.8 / 15.8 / 15.3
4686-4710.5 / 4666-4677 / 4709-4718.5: 0.00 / 14.7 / 15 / 14.9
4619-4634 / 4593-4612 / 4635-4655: -0.07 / 15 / 14.9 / 14.9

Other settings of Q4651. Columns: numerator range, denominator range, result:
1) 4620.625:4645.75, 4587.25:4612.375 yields 1.02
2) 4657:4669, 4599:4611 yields 0.92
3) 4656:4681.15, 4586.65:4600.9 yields 0.93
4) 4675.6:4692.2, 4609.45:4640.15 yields 0.96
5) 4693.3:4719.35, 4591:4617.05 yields 0.96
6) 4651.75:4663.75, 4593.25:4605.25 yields 0.98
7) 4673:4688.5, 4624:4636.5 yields 0.95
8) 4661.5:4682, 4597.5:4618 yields 0.94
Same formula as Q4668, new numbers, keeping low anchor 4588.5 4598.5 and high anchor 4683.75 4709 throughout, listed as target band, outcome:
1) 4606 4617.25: 0.01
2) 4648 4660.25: 0.06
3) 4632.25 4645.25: -0.04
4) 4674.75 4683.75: 0.00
